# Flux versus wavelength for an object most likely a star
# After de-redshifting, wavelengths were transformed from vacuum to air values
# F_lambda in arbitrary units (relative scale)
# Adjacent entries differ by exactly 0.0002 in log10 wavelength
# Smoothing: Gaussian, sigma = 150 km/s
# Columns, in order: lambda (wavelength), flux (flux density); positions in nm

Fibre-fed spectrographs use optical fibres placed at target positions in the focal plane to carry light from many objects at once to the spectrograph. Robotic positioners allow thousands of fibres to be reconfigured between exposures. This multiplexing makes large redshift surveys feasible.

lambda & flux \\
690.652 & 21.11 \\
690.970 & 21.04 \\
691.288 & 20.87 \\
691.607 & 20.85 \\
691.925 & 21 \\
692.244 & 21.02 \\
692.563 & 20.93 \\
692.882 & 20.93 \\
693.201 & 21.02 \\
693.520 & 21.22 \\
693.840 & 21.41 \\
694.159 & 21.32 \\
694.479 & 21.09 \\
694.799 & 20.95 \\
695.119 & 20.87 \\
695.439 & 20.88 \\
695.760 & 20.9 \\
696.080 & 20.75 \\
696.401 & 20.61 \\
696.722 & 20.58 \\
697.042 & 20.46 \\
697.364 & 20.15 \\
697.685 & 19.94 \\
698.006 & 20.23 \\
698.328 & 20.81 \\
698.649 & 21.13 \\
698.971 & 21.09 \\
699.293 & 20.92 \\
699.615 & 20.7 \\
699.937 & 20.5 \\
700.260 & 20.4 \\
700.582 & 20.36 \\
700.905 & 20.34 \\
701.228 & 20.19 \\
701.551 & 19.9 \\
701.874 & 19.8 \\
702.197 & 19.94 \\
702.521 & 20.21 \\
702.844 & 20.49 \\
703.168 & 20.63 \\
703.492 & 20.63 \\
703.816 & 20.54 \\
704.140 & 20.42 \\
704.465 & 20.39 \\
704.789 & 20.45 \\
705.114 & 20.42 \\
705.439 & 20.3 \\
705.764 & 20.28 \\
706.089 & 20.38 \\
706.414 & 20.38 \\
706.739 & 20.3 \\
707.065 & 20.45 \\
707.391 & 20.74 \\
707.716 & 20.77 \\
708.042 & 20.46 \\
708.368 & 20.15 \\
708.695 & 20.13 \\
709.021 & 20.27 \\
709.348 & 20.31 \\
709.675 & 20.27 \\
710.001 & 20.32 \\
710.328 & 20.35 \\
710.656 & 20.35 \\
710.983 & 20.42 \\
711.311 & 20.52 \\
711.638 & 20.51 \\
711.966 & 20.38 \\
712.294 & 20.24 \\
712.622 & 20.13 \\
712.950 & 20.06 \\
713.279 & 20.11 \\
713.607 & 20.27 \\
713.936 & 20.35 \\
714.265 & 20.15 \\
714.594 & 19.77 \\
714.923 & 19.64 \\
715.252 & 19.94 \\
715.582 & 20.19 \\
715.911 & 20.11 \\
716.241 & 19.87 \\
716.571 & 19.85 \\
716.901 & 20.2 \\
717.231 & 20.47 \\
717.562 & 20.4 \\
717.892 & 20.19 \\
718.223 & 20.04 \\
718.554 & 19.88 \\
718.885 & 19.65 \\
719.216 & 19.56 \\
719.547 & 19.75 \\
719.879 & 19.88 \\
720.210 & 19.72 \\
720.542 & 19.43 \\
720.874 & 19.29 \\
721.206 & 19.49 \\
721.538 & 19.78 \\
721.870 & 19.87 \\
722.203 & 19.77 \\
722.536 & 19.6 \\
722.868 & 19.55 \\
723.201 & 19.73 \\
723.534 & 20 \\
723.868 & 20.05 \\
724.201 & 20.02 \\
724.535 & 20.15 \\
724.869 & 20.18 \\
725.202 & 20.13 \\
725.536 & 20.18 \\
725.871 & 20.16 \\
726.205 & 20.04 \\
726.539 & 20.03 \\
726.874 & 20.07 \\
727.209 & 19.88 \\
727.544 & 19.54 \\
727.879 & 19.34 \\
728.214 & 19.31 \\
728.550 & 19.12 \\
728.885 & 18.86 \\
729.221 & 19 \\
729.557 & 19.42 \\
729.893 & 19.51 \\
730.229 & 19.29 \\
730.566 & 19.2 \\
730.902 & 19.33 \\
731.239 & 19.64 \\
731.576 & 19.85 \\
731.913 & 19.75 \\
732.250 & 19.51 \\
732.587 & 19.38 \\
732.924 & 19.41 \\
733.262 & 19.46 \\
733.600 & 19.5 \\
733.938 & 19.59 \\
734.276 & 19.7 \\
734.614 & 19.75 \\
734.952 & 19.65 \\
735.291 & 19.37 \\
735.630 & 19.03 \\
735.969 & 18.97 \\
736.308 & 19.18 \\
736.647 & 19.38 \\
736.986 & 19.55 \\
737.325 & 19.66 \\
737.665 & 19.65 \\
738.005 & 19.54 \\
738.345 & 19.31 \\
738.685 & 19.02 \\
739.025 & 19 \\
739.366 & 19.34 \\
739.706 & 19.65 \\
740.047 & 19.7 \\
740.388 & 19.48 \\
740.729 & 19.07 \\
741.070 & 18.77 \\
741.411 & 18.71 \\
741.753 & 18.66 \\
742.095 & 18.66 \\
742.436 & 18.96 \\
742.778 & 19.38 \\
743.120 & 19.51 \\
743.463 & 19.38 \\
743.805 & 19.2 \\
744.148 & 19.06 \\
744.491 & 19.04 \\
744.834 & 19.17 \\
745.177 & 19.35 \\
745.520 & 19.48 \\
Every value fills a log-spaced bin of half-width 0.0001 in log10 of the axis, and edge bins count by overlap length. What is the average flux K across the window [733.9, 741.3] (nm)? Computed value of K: 19.4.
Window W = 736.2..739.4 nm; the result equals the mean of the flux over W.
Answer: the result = 19.4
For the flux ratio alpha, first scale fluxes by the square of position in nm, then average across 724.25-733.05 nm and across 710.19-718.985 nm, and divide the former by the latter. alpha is 1.01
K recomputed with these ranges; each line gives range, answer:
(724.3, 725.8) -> 20.1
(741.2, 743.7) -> 19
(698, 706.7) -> 20.4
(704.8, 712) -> 20.4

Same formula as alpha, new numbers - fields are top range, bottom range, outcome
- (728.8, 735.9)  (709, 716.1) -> 1.02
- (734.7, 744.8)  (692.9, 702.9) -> 1.05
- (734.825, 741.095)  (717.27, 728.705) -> 1.02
